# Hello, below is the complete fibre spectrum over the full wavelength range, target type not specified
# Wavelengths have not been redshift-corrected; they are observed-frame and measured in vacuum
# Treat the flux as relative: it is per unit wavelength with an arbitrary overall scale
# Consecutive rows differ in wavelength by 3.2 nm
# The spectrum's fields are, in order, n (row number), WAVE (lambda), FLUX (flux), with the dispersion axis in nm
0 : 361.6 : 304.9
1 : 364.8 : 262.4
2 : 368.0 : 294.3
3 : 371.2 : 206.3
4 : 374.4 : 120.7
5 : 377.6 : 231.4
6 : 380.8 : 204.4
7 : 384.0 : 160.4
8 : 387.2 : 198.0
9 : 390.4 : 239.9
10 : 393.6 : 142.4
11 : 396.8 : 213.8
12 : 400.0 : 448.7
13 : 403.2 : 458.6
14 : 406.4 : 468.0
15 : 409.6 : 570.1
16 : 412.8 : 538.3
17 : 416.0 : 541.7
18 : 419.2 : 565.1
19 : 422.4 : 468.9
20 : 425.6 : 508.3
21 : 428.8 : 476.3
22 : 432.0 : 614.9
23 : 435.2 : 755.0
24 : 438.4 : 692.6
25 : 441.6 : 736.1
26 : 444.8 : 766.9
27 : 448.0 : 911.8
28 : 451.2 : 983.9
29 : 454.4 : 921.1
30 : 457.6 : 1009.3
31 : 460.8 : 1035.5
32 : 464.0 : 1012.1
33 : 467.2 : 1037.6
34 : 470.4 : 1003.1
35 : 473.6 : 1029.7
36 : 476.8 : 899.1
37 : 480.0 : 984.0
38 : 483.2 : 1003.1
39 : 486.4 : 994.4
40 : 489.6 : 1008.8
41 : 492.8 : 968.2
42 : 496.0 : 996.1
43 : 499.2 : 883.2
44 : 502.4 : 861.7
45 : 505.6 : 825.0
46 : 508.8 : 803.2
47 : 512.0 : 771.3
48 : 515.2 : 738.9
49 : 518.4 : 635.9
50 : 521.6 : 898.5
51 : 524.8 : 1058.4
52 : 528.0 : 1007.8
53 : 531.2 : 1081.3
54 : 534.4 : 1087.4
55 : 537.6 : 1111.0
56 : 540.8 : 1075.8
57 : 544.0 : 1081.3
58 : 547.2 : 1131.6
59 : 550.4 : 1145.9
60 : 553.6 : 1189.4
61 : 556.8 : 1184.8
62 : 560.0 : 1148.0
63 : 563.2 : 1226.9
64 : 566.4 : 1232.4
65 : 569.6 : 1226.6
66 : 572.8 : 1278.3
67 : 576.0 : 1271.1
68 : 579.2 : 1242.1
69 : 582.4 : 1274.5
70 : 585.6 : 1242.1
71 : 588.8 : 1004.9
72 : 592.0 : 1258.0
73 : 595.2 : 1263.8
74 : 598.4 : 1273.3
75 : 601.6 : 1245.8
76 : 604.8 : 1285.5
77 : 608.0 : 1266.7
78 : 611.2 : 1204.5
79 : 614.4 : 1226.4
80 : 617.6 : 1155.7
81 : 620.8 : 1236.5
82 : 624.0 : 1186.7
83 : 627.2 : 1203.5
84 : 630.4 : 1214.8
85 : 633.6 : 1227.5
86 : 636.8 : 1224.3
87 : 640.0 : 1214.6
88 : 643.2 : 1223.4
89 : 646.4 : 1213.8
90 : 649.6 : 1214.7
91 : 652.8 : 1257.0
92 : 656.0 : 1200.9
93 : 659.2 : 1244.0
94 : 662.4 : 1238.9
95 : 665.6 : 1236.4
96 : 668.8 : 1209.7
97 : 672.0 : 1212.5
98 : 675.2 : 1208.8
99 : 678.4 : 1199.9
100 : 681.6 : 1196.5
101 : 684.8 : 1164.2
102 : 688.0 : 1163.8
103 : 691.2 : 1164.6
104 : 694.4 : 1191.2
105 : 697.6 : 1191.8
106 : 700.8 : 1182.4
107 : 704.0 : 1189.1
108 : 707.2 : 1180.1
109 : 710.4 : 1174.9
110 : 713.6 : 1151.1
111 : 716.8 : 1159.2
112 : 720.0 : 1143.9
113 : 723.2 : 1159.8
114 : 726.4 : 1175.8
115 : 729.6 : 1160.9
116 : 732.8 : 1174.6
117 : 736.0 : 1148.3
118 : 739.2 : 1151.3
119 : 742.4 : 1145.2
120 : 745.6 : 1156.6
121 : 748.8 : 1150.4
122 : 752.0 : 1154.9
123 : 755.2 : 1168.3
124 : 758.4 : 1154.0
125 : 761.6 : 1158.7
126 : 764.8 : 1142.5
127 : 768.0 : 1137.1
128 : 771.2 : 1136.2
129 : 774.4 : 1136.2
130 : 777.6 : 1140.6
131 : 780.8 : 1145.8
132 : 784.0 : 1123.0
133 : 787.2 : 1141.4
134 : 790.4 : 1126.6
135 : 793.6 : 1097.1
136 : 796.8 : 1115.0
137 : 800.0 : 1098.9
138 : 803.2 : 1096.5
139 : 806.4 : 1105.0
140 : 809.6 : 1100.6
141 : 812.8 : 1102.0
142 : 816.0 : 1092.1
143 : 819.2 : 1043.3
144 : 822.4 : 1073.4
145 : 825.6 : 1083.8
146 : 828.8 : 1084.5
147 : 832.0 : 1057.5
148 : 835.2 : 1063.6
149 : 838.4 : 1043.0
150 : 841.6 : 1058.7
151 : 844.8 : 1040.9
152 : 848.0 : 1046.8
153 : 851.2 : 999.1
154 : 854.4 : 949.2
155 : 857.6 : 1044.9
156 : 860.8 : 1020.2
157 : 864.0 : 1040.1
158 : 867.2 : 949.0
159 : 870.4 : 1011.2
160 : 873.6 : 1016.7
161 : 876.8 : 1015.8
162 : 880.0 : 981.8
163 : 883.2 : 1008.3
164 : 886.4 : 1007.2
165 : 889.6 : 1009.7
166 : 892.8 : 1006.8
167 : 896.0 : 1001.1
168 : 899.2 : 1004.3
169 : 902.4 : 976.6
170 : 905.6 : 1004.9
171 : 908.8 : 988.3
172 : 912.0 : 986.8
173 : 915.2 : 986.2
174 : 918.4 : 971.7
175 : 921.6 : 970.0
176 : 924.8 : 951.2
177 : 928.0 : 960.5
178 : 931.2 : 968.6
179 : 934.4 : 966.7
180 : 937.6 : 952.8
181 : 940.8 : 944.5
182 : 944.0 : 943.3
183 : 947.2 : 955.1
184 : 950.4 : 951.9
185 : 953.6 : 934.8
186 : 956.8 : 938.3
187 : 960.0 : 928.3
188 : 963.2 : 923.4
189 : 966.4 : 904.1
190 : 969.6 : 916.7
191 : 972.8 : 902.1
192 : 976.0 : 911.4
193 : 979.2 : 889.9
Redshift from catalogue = 0.00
